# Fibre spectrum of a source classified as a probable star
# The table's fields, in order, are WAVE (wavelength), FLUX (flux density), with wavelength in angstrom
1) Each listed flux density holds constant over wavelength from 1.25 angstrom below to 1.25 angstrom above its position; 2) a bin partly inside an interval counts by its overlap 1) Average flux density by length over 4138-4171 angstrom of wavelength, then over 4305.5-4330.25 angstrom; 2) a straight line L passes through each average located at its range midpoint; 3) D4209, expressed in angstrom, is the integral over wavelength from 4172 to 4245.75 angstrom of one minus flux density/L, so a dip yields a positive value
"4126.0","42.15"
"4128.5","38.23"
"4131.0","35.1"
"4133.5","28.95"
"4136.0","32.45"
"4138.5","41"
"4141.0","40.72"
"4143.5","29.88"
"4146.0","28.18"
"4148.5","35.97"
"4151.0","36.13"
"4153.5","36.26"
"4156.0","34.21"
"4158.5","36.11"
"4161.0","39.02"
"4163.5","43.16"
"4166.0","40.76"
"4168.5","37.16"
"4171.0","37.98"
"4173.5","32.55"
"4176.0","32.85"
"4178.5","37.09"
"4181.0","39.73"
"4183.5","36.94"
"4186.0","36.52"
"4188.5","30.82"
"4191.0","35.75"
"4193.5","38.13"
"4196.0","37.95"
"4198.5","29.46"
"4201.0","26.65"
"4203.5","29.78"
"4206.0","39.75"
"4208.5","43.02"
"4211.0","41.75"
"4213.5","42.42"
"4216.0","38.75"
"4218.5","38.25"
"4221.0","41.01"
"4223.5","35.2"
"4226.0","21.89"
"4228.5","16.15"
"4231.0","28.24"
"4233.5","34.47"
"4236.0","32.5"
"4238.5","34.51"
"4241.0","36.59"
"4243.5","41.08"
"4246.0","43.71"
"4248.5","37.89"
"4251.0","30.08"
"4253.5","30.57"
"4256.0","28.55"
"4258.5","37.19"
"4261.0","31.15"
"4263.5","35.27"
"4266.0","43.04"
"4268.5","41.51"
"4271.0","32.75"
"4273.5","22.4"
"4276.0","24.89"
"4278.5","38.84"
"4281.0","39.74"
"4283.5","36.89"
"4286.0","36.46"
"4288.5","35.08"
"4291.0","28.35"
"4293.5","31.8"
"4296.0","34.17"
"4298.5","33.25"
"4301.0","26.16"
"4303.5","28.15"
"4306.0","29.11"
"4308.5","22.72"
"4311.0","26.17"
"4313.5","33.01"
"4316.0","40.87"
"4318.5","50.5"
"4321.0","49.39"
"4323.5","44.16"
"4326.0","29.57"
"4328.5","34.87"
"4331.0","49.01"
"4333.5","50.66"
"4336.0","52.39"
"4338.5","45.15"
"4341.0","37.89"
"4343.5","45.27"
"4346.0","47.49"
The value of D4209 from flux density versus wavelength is 3.5 angstrom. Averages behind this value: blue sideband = 36.8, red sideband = 36.5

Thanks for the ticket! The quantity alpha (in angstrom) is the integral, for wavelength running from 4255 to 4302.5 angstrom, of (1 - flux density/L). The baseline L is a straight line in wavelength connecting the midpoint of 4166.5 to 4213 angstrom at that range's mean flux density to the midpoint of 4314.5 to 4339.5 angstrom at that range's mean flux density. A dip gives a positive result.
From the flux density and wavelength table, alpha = 9.1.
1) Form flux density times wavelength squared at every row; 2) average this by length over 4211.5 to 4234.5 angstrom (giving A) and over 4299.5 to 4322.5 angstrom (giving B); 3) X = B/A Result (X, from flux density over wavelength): 1.07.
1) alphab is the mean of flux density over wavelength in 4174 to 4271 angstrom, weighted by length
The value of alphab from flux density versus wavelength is 35.1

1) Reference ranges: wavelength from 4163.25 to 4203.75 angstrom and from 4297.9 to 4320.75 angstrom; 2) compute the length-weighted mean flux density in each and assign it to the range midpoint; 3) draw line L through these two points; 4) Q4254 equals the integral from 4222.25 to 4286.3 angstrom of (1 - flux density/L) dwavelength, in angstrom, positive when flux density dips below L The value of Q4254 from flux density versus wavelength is 1.0 angstrom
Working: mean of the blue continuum 35.4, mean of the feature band 33.5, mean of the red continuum 32.9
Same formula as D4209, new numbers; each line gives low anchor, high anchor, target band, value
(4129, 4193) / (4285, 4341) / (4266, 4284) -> 1.11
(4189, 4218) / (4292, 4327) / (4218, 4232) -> 2.48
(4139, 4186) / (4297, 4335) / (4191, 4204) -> 1.29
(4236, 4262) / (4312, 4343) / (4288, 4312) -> 6.46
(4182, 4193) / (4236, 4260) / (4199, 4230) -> 0.85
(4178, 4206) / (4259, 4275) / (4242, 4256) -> -0.62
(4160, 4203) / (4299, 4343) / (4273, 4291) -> 1.93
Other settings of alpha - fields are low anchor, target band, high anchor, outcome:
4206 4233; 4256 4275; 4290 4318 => -0.86 angstrom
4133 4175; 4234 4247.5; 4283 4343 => -0.35 angstrom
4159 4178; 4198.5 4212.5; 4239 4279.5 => 0.26 angstrom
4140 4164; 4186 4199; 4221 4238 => -1.03 angstrom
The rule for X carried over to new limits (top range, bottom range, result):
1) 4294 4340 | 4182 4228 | 1.12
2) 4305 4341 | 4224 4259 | 1.28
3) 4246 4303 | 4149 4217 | 0.96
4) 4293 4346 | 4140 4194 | 1.14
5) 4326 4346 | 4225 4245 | 1.50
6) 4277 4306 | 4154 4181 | 0.95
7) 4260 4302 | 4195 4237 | 1.02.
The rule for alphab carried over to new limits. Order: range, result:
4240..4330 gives 34.6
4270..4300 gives 32.8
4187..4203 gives 33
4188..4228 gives 35.4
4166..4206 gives 35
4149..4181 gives 37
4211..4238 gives 33.3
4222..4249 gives 32.9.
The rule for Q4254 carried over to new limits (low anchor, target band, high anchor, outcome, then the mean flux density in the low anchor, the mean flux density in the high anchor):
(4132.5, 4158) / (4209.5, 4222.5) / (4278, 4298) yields -2.1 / 34.5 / 35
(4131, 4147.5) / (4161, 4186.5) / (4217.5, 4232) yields -4.2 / 33.7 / 30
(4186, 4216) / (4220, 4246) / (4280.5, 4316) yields 1.5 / 36.1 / 31.7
